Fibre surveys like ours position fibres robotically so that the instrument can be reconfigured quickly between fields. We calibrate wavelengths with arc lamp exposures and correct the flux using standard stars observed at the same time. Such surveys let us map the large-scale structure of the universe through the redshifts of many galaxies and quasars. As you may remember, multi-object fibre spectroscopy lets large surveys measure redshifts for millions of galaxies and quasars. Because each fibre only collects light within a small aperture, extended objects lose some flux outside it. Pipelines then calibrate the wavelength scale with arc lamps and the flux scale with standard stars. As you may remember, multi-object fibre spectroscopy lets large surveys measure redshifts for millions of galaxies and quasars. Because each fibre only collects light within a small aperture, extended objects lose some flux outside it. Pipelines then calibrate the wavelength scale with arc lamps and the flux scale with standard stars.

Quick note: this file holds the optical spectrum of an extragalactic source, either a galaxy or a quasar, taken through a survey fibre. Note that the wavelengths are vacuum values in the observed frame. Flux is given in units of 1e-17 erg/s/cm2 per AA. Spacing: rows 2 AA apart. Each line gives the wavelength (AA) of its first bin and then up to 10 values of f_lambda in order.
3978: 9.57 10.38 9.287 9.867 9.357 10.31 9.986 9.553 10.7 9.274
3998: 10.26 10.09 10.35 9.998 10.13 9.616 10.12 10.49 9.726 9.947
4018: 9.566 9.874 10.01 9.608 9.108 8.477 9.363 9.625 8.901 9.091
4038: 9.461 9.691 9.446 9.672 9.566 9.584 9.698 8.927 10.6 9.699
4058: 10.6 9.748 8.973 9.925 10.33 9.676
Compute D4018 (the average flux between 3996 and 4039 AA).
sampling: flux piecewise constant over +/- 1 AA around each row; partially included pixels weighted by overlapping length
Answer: 9.7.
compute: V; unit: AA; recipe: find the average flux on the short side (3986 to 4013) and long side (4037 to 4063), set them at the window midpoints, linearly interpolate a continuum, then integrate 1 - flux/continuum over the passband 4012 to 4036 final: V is 0.9 AA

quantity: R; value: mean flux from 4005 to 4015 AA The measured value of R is 10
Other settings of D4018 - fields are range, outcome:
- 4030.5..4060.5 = 9.61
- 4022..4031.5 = 9.26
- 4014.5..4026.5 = 9.71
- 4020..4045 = 9.39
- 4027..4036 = 9.09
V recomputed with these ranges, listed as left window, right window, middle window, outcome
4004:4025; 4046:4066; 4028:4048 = 0.91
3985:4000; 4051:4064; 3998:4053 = 1.14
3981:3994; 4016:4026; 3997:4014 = -0.61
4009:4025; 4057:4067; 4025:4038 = 1.04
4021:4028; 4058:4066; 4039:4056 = -0.02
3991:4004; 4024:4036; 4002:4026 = -0.81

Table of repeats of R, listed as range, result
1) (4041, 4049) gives 9.57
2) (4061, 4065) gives 9.45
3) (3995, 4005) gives 9.99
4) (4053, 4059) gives 10.3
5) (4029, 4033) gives 9.49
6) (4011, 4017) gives 10.1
